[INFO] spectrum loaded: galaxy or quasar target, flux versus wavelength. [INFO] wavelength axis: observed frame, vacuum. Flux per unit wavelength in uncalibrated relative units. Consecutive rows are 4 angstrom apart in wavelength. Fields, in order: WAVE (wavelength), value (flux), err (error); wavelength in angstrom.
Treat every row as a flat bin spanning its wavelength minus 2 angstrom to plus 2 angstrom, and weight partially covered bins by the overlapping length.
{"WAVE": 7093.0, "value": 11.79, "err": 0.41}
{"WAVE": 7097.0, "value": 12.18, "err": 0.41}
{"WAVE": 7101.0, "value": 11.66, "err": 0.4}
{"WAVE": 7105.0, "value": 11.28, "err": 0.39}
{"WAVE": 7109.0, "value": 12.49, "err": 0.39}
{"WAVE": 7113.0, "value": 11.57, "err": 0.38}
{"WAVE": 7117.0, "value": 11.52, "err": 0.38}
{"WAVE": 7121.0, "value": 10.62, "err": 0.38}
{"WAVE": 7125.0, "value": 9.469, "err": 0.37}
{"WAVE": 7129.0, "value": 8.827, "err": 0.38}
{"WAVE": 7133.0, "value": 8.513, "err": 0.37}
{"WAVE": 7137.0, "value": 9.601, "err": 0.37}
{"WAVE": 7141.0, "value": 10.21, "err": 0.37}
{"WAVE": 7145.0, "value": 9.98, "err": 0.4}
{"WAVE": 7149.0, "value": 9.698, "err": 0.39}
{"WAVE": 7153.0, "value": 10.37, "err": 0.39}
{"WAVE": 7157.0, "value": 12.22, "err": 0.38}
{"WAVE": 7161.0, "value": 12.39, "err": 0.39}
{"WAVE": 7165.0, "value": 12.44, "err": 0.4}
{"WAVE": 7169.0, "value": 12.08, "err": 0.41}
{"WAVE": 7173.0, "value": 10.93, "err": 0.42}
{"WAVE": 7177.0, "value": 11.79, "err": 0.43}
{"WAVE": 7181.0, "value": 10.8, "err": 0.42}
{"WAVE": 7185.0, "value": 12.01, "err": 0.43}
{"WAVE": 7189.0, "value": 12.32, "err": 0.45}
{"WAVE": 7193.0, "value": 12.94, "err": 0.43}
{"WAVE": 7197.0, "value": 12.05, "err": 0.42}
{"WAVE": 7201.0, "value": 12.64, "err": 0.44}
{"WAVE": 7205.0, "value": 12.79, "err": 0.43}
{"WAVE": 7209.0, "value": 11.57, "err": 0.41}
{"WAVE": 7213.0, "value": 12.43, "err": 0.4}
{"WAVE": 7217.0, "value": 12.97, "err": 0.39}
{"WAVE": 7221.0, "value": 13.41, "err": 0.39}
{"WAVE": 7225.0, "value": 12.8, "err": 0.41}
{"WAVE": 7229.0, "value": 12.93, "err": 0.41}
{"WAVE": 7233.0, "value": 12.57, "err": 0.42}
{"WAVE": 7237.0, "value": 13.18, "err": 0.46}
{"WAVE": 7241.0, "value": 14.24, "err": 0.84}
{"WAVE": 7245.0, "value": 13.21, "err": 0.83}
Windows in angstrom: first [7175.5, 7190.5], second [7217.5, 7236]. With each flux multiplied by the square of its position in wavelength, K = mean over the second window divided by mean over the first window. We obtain 1.1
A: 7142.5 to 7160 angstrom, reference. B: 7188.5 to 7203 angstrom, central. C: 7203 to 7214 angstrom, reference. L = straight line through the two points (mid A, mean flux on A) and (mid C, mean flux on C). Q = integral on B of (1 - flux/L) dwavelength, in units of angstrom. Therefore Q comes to -0.8 angstrom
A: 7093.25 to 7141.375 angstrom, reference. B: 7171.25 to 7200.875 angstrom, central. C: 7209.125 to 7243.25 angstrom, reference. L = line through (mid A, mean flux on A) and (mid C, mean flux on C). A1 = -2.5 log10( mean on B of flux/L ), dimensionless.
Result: 0.02 mag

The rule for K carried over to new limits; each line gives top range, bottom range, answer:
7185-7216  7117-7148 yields 1.30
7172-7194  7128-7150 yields 1.26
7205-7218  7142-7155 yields 1.25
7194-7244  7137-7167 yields 1.19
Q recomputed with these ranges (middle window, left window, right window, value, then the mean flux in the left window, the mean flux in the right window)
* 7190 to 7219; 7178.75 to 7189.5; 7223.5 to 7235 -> -0.8 angstrom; 11.6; 12.8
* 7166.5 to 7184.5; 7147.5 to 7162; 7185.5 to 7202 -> 0.5 angstrom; 11.1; 12.4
